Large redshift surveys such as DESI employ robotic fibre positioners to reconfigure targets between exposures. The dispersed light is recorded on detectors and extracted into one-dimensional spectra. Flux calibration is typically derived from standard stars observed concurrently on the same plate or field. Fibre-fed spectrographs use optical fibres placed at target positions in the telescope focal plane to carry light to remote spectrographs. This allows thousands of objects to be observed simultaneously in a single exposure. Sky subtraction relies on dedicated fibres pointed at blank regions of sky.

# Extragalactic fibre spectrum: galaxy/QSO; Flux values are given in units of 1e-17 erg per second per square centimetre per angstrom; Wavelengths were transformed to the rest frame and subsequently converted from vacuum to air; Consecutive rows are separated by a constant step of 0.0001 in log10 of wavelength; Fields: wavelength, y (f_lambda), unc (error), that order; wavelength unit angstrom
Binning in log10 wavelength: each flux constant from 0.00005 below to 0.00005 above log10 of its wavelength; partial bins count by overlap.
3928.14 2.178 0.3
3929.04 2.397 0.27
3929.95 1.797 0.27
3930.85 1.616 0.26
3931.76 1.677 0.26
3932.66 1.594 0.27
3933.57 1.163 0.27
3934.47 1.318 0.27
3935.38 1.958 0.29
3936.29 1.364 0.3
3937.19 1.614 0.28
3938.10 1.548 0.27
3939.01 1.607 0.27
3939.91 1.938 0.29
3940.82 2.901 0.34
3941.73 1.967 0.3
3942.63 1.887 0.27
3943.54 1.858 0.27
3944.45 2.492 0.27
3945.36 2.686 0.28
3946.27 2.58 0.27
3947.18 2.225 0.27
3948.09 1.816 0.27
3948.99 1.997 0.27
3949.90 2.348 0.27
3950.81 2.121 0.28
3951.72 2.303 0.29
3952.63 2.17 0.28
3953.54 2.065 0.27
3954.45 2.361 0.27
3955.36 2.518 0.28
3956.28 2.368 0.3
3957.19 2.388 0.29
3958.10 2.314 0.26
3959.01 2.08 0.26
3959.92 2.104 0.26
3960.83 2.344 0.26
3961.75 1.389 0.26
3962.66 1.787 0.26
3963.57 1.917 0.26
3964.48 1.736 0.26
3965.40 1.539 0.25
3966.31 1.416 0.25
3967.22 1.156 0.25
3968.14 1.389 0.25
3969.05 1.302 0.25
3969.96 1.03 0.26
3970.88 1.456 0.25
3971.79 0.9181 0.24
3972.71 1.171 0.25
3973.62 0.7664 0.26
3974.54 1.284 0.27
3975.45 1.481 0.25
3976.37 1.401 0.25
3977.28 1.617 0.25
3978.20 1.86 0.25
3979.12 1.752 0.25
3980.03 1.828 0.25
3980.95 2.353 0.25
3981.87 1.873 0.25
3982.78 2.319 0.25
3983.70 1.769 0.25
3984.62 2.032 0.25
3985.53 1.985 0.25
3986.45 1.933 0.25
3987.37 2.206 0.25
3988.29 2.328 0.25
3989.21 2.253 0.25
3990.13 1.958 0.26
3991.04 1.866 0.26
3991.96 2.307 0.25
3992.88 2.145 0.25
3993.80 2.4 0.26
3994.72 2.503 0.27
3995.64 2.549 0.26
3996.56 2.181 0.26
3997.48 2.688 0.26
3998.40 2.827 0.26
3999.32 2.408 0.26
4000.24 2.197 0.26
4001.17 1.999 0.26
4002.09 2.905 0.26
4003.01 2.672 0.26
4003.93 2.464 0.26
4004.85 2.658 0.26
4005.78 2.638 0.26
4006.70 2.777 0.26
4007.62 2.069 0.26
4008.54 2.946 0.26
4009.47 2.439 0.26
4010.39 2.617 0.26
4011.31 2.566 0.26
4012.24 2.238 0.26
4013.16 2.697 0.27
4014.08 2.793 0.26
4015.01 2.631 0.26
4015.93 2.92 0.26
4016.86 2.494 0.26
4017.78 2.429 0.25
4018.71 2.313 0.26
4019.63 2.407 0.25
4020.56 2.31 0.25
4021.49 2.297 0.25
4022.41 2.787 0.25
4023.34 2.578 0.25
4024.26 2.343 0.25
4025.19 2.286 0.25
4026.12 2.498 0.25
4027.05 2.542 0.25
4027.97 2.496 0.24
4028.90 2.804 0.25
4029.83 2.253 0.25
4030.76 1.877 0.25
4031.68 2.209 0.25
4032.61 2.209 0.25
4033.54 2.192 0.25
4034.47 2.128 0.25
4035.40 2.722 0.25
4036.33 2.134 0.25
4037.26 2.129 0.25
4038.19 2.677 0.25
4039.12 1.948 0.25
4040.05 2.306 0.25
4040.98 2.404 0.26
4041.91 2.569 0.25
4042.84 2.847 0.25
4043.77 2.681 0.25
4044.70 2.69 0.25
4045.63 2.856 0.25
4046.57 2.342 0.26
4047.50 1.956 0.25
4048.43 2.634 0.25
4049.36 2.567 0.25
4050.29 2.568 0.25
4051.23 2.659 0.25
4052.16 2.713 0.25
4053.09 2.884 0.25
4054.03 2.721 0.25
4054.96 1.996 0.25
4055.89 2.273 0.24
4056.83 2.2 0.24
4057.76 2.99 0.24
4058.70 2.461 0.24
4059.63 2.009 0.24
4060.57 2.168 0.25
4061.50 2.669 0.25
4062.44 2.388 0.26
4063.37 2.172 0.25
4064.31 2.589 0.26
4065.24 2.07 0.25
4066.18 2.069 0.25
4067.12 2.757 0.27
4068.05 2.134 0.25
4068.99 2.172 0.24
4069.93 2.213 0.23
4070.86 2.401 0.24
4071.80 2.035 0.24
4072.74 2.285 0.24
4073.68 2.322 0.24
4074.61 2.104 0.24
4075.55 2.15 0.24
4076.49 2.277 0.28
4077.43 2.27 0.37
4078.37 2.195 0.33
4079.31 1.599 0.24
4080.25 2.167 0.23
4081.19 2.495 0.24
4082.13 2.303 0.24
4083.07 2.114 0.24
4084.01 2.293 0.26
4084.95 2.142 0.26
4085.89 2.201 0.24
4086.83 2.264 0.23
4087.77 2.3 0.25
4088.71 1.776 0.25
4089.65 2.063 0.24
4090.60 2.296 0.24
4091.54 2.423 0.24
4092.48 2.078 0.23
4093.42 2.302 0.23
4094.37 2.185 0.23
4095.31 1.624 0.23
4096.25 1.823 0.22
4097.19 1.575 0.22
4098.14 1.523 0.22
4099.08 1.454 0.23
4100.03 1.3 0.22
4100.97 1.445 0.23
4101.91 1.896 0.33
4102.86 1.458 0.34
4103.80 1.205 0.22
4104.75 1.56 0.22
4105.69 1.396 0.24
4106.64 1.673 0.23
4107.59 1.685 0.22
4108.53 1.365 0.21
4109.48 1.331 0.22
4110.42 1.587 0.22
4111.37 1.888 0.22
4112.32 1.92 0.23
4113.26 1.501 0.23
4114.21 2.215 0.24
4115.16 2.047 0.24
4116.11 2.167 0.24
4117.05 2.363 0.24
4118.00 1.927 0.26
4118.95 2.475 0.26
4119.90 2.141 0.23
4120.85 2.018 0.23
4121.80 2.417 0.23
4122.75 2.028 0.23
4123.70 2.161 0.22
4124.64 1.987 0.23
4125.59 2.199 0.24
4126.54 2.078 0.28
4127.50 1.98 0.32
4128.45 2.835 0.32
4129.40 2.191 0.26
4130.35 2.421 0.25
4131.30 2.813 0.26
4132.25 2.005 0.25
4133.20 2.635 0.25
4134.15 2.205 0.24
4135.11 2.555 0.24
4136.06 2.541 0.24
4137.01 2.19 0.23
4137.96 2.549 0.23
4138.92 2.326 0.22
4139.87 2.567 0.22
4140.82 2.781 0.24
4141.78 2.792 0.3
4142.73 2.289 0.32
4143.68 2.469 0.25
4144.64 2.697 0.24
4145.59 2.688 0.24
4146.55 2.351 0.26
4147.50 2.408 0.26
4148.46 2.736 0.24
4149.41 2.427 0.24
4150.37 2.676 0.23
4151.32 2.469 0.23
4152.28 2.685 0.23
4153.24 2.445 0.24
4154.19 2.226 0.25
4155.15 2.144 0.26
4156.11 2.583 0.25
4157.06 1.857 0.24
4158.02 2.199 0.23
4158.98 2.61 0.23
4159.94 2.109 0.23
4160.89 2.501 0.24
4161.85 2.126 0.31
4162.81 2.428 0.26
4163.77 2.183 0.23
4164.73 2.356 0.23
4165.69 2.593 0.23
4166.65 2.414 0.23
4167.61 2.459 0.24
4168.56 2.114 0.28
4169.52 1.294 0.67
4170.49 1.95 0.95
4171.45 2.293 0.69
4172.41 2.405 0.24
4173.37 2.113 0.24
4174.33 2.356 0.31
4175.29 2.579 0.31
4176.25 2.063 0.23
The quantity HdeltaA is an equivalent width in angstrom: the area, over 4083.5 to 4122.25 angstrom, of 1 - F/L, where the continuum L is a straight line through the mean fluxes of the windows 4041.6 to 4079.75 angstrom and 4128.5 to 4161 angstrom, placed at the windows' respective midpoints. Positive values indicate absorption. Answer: 8.5 angstrom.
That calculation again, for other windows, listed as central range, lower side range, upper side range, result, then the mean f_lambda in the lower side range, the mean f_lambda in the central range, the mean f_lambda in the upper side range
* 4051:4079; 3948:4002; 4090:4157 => -3.8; 1.95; 2.34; 2.13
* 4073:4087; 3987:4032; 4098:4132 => -0.7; 2.45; 2.19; 1.91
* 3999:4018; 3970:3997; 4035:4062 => -4.1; 1.87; 2.55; 2.47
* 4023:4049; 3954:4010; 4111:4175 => -3.5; 2.02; 2.4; 2.31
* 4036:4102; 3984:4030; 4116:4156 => 4.5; 2.43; 2.24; 2.39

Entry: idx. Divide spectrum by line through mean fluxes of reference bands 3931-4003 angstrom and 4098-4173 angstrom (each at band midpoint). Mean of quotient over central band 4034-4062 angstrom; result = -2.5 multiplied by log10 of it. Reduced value -0.20 mag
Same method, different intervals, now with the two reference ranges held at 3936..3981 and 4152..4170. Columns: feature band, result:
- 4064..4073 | -0.093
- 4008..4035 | -0.235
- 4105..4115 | 0.286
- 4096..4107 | 0.378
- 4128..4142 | -0.123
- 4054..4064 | -0.146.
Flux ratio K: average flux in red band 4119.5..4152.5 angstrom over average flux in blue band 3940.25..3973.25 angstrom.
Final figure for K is 1.2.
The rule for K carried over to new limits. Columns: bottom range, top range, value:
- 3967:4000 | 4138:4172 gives 1.27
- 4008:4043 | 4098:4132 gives 0.78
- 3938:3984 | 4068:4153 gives 1.14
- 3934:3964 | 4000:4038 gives 1.19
